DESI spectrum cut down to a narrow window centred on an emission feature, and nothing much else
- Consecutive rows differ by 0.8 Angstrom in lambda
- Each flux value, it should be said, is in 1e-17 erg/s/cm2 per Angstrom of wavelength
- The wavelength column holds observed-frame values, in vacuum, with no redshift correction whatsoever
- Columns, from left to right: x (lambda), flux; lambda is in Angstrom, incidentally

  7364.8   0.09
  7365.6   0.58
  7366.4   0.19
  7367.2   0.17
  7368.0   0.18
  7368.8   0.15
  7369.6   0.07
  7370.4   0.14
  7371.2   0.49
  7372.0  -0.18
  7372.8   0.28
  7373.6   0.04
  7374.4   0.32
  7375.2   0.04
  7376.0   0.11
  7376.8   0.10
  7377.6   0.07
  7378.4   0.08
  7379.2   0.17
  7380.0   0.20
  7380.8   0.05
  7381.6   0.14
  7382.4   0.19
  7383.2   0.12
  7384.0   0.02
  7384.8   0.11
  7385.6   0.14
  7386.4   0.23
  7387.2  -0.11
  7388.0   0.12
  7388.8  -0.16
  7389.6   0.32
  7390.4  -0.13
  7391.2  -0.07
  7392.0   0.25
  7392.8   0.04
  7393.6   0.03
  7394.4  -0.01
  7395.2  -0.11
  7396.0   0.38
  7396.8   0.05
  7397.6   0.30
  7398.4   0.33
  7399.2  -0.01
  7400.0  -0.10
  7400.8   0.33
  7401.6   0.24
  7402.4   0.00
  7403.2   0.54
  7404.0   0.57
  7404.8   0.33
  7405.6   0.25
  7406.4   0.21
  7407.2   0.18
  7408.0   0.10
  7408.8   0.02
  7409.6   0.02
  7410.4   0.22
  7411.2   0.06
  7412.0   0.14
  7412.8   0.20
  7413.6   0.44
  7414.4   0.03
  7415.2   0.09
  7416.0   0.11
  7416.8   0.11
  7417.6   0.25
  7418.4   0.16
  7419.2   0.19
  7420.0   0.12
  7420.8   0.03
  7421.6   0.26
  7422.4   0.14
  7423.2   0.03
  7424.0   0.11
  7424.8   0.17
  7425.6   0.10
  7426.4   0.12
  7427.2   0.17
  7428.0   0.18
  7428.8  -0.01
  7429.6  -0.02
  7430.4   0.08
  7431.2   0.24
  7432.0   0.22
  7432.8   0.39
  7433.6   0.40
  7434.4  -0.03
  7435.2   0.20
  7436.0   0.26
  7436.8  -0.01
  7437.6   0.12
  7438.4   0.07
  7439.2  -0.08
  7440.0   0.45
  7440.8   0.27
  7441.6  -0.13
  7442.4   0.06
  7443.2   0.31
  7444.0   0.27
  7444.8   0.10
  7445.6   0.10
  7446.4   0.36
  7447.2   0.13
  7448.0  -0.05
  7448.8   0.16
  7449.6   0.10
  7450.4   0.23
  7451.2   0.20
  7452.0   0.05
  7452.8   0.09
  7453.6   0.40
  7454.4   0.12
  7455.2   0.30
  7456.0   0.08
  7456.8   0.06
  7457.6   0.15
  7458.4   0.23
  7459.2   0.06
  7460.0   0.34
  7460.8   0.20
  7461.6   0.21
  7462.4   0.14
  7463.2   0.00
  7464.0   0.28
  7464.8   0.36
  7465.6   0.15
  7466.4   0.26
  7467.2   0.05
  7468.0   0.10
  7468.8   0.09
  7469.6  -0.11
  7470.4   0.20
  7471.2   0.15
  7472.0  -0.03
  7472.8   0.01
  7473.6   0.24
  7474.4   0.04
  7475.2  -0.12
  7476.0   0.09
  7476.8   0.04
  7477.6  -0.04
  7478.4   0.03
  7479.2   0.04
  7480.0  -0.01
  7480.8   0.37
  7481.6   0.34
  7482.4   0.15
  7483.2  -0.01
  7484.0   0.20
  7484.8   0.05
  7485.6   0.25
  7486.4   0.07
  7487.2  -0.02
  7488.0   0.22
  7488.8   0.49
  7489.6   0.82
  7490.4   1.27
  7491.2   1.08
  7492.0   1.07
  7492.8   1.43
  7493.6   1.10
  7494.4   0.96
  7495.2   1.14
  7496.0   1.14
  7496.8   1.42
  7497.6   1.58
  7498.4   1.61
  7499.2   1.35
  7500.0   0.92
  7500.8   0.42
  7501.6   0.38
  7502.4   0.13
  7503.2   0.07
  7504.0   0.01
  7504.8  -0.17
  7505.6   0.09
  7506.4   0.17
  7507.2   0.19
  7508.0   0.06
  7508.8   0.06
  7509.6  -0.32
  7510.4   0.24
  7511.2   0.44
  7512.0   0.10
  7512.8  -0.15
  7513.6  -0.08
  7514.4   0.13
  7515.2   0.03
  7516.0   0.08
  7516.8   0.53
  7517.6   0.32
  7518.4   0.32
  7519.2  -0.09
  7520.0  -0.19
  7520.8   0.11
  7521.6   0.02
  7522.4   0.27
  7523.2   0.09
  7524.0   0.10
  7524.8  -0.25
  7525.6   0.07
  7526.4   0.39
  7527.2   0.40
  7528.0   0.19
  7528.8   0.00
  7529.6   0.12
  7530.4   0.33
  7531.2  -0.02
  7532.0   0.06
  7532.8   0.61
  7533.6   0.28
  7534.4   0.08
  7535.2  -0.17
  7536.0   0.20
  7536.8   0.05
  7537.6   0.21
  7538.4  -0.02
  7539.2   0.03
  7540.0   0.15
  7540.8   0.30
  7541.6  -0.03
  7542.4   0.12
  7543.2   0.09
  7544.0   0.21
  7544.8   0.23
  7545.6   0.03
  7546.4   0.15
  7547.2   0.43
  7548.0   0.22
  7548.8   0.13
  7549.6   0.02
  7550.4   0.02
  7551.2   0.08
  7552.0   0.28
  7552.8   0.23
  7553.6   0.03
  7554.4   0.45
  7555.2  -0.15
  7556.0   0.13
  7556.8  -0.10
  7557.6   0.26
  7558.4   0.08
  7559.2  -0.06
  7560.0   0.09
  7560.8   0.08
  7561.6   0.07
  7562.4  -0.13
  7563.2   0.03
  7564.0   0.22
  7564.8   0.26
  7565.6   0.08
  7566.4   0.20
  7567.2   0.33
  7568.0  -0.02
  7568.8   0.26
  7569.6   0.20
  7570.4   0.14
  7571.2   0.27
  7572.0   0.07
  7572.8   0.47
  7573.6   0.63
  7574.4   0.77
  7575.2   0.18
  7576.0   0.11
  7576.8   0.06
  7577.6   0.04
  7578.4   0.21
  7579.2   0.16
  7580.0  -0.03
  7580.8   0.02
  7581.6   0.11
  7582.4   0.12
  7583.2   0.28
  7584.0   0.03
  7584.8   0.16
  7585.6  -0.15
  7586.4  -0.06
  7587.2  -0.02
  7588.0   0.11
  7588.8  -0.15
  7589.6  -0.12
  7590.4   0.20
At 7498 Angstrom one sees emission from [O II]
